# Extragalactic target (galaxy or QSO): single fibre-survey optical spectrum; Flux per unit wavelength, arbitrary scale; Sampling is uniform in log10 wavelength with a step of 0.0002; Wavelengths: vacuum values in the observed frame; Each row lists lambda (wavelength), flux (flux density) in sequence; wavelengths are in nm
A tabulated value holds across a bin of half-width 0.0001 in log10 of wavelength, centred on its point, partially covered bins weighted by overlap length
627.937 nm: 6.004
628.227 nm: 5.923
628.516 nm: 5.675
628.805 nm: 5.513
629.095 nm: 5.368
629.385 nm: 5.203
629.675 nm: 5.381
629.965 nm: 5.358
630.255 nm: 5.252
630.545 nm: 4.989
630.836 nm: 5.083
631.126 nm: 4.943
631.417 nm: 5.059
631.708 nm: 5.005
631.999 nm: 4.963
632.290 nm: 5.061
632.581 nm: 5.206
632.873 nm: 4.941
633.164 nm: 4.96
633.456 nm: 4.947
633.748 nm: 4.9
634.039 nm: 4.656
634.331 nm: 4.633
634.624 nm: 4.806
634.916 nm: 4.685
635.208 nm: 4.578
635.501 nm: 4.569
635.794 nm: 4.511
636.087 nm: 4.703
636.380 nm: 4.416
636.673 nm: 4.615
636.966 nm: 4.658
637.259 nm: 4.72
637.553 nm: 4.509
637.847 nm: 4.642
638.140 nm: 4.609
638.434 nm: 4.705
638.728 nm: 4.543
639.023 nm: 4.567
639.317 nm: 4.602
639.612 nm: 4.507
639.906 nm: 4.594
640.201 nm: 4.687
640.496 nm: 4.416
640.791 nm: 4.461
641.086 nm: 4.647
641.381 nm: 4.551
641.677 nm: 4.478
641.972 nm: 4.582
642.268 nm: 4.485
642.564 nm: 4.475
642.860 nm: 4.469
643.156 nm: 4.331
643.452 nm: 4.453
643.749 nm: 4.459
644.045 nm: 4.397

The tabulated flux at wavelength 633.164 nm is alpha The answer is 4.96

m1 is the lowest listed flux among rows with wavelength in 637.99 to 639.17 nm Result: 4.543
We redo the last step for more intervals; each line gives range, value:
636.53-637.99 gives 4.509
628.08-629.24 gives 5.368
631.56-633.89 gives 4.9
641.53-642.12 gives 4.478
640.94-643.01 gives 4.469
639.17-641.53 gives 4.416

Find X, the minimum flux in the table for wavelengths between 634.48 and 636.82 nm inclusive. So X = 4.416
